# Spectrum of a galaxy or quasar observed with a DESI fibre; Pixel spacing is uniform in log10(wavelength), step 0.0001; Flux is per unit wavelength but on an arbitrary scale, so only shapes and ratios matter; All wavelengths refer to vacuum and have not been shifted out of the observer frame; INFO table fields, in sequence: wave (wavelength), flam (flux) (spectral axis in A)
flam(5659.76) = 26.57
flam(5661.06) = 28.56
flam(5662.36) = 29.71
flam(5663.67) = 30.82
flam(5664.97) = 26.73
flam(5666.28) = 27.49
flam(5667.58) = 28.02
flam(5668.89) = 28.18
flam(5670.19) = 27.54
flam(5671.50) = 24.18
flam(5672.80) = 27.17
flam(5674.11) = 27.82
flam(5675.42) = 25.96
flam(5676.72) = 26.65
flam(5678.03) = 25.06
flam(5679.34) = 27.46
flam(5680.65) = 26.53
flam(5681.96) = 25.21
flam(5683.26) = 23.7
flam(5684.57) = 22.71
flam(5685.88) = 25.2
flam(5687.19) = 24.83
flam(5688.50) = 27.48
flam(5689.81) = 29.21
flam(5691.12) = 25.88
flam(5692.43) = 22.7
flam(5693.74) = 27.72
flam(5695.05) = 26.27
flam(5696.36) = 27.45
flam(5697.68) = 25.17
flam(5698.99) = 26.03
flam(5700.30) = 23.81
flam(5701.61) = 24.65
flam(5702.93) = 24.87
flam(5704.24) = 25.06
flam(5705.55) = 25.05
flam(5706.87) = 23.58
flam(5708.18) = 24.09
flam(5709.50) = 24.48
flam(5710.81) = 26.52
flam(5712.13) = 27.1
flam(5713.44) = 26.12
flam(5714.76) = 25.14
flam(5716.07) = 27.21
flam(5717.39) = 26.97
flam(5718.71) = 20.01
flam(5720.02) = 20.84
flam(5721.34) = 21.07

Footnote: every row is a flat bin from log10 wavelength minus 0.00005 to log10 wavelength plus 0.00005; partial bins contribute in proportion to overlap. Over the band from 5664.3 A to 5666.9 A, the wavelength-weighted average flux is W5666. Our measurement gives 27.1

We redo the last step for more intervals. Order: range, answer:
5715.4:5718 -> 27.1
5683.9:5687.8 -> 24.2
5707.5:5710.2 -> 24.3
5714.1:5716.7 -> 26.2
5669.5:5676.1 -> 26.6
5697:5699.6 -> 25.5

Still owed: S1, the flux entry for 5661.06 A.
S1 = 28.56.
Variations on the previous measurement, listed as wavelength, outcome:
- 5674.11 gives 27.82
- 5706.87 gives 23.58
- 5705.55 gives 25.05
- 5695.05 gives 26.27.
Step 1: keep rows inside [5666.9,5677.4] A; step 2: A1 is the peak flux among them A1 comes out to 28.18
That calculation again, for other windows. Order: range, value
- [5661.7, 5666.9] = 30.82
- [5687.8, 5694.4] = 29.21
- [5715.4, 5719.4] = 27.21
